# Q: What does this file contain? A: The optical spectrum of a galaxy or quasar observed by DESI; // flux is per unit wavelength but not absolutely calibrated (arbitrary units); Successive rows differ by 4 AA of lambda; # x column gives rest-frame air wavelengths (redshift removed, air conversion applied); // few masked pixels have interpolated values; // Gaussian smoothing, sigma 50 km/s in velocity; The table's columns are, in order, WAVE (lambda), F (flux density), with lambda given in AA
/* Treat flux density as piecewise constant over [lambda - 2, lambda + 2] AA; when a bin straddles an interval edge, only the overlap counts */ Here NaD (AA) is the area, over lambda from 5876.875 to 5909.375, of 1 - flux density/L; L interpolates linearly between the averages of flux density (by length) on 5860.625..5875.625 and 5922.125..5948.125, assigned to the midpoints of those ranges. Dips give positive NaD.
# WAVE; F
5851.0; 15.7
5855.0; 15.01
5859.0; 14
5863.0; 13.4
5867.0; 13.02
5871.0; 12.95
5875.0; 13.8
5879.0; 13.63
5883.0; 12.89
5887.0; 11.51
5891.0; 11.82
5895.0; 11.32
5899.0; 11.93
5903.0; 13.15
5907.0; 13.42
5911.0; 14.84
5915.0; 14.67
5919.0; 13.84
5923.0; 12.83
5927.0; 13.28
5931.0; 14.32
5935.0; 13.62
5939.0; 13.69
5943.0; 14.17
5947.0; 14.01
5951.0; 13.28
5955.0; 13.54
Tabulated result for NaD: 2.3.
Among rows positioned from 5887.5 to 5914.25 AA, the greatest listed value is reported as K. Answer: 14.84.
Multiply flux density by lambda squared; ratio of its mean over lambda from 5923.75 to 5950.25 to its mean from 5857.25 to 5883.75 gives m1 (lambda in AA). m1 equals 1.05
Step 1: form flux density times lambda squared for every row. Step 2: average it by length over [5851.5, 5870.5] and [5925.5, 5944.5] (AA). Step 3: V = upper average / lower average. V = 1.02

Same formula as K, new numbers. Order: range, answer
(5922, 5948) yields 14.32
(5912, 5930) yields 14.67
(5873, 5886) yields 13.8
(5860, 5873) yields 13.4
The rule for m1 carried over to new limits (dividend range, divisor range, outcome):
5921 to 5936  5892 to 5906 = 1.12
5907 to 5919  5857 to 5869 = 1.09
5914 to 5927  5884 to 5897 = 1.18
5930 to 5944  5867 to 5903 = 1.13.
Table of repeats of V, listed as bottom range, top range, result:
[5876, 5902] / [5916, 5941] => 1.13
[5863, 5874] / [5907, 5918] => 1.12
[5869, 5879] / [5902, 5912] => 1.04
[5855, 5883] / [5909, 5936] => 1.05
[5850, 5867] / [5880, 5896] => 0.85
